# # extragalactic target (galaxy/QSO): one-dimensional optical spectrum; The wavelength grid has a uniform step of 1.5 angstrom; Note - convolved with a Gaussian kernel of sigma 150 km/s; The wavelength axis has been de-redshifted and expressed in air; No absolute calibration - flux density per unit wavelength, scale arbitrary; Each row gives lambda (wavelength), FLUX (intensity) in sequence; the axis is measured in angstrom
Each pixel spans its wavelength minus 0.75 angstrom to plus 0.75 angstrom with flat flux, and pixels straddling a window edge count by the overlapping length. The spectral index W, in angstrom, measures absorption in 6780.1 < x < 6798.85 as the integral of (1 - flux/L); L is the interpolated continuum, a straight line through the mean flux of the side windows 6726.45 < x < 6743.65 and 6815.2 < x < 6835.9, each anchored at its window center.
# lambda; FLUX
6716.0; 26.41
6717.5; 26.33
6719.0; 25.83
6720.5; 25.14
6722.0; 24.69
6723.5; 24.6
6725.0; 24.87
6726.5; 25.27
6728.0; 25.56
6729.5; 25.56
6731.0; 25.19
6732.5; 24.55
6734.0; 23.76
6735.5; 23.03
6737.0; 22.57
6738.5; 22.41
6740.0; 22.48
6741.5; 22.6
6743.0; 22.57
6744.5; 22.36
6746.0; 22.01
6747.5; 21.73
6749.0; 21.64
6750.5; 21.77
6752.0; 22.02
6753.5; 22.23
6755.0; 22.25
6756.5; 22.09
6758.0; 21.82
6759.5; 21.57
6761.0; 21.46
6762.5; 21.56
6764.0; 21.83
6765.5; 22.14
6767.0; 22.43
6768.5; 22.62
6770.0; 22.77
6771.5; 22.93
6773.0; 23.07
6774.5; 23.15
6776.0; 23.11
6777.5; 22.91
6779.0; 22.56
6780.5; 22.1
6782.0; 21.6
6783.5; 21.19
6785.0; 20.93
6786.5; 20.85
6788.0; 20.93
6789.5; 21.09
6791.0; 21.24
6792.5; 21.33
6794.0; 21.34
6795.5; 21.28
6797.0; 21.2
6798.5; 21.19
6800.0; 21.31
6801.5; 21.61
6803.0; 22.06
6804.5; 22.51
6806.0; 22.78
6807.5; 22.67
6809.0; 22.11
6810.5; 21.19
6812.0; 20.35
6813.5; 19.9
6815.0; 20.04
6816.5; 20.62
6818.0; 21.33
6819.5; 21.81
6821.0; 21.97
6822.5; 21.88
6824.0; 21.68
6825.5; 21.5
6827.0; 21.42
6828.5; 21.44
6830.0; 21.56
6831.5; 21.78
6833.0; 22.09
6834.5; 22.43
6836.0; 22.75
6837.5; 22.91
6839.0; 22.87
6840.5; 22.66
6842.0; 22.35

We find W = 1.0 angstrom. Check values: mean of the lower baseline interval 23.7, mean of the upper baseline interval 21.6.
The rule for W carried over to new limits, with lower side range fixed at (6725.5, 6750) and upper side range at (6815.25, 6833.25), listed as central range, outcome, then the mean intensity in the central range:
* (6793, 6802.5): 0.3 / 21.3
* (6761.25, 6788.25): 0.5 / 22.2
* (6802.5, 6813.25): 0.0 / 21.9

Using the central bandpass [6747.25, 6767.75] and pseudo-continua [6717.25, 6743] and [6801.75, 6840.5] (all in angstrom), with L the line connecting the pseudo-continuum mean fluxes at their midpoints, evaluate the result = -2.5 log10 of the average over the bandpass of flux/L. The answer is 0.08 mag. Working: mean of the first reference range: 24.3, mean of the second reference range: 21.8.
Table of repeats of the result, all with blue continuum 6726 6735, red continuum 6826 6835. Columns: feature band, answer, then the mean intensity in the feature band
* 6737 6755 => 0.10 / 22.2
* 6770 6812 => 0.06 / 21.9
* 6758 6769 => 0.09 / 21.9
